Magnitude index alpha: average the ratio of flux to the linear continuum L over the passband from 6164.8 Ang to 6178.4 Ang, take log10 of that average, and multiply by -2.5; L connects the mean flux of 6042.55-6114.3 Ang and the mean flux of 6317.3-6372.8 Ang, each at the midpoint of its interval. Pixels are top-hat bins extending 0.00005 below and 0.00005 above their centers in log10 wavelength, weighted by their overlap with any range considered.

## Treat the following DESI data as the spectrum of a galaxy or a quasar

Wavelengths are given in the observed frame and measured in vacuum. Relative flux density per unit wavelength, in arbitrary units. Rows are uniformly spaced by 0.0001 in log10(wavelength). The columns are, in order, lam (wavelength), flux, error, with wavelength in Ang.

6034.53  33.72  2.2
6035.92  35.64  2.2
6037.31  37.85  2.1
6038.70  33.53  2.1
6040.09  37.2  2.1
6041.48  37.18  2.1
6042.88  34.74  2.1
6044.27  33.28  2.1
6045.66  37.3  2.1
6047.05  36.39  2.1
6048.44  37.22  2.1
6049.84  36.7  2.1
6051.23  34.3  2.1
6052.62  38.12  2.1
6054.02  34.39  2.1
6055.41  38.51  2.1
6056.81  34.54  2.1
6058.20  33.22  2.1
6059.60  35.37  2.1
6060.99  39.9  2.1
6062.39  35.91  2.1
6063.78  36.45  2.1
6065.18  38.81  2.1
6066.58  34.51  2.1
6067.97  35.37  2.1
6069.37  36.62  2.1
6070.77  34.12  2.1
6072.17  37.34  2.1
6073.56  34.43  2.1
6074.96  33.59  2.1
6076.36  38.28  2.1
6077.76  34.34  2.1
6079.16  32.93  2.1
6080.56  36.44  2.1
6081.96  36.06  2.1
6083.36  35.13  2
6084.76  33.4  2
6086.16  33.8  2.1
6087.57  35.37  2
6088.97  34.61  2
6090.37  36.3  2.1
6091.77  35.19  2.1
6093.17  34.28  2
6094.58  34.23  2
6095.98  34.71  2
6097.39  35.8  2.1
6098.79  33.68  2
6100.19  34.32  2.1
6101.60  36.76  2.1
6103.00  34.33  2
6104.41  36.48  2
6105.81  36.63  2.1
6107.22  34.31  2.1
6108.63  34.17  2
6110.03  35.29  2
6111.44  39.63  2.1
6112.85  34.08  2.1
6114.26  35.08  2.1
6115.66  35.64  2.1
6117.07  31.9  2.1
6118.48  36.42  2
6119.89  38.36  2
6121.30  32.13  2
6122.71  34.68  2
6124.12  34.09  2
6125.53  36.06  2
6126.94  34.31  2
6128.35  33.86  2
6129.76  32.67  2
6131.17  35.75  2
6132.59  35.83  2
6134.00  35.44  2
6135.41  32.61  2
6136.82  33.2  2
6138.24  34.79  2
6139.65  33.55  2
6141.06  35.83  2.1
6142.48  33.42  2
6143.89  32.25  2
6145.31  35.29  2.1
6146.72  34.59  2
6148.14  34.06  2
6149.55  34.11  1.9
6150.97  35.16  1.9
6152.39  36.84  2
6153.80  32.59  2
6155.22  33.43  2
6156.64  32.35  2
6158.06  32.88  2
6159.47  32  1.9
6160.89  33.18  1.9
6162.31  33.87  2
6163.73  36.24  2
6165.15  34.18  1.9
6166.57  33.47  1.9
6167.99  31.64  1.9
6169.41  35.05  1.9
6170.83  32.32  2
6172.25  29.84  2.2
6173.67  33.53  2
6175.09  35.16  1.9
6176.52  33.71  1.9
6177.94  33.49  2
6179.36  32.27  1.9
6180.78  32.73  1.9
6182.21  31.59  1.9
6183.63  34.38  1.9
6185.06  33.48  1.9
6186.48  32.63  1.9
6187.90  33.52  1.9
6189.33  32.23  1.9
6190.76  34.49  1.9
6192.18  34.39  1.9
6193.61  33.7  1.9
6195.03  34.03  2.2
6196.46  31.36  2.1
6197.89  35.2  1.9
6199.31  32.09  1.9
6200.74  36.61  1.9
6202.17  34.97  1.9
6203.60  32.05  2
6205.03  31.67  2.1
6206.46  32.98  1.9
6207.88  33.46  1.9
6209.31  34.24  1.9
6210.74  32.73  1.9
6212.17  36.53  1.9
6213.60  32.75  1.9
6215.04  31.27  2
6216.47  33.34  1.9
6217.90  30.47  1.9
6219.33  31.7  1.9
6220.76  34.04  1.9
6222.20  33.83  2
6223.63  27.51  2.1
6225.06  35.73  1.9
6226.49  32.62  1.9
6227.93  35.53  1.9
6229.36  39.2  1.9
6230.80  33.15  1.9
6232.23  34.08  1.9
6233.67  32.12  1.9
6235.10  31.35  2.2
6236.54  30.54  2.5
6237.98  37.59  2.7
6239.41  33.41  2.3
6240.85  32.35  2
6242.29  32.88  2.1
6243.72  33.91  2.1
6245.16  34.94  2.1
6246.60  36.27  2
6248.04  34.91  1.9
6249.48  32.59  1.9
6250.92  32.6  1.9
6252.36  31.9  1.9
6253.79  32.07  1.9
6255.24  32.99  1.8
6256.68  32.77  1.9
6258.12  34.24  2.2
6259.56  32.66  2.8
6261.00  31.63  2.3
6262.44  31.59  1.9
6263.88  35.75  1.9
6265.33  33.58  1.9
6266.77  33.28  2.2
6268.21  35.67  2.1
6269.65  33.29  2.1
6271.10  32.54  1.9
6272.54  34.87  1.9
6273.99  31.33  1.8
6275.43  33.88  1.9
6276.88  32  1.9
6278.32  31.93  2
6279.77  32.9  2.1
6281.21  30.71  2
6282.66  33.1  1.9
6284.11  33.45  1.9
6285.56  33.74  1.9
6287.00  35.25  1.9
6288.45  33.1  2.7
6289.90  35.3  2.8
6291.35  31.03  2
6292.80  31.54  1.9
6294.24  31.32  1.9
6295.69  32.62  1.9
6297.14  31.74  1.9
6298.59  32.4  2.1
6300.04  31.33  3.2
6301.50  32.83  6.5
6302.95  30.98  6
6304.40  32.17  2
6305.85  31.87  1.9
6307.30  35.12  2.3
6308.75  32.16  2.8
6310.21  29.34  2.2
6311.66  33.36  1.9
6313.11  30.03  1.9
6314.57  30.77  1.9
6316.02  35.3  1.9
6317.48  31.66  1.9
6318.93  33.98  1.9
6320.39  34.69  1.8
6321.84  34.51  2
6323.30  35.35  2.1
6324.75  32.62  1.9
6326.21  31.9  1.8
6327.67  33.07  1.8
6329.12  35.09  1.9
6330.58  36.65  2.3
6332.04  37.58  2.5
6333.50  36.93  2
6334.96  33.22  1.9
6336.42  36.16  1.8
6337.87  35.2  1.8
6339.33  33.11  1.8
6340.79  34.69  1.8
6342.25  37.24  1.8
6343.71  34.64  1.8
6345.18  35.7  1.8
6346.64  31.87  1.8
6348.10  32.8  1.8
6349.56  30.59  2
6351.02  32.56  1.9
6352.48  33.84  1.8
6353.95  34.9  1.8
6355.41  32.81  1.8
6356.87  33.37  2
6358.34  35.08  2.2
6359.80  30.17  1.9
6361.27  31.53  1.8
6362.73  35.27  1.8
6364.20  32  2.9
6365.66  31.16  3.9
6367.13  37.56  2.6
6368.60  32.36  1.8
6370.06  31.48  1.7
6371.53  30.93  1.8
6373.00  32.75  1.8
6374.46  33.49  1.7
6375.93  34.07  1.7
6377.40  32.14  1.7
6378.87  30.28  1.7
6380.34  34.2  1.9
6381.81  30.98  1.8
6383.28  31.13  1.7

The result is 0.05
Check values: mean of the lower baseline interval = 35.5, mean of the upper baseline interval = 33.8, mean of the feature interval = 33.2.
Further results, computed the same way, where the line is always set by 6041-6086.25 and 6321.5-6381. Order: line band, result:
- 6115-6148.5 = 0.03 mag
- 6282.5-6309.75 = 0.05 mag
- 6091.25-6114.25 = 0.01 mag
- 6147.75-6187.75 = 0.05 mag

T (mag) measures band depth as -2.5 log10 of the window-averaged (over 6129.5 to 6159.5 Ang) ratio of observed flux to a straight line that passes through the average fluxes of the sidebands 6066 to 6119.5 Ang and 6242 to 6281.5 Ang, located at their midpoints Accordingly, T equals 0.02 mag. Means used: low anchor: 35.2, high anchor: 33.2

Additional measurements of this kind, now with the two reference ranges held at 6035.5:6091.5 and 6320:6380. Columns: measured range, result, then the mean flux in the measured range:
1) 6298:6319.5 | 0.06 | 32.2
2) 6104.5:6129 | 0.01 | 35.1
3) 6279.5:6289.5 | 0.03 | 33.3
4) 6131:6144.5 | 0.03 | 34.2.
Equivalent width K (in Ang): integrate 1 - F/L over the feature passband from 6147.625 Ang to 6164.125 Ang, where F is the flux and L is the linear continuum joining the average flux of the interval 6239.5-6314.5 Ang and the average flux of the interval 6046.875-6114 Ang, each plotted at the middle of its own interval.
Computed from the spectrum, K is 0.3 Ang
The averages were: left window 35.5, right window 32.8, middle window 33.8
